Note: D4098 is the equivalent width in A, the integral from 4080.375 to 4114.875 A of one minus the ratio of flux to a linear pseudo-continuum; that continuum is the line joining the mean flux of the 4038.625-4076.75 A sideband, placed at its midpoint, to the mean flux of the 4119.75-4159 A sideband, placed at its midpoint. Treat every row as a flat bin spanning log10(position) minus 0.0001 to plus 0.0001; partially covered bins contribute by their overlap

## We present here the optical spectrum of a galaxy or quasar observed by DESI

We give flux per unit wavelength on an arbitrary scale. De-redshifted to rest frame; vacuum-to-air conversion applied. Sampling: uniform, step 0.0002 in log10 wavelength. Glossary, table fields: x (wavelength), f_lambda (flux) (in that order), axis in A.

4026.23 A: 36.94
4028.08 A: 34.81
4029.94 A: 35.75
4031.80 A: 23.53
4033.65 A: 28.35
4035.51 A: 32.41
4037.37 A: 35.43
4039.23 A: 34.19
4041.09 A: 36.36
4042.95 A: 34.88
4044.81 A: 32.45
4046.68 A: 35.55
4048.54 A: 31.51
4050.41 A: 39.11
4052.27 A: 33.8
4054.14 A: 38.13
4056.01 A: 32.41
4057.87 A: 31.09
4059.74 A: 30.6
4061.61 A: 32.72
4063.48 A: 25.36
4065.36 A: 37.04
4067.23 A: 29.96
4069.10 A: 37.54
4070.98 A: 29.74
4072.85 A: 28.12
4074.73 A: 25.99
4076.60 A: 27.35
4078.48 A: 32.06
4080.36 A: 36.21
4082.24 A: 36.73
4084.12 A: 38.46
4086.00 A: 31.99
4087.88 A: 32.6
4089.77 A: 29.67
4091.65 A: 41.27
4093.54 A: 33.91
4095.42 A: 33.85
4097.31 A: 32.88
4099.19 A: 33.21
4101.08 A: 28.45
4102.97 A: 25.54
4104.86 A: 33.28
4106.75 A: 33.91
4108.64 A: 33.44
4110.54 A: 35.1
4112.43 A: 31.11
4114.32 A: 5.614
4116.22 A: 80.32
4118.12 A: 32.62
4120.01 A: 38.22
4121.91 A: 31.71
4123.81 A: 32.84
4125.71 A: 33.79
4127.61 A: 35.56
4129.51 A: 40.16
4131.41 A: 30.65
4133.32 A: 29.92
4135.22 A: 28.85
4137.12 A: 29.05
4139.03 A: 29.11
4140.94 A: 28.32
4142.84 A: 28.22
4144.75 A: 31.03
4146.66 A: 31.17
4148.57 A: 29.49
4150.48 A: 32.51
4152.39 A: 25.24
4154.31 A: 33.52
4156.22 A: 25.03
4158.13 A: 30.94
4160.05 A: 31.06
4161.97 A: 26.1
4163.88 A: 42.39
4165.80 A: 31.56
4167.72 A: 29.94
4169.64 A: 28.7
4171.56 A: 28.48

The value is -0.25 A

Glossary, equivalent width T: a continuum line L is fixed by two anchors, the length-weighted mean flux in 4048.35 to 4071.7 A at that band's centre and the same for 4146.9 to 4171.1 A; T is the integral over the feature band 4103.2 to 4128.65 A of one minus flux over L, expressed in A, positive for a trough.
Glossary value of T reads -2.7 A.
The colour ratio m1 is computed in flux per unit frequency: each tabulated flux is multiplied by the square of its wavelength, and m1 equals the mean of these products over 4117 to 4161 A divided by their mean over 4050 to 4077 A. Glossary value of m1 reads 1.0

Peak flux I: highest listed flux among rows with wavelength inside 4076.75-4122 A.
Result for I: 80.32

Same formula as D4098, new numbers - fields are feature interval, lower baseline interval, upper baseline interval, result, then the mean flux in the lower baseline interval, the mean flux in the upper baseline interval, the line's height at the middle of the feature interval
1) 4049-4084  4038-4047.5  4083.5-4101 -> 1.8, 34.7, 33.8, 34.3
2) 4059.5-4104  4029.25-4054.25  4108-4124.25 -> 3.3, 33.5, 35.8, 34.7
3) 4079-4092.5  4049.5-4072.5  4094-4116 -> -1.3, 33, 31.4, 32.1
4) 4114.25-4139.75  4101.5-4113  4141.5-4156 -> -3.5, 31.9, 29.9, 30.9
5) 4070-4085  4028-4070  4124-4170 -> 0.3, 33.1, 31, 32.5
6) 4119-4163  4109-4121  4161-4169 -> 4.6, 37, 32.3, 34.6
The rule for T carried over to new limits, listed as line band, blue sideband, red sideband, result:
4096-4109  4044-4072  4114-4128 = 1.7 A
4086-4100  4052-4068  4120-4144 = -0.8 A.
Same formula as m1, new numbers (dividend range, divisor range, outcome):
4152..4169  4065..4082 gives 1.02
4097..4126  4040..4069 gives 1.04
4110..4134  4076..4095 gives 1.05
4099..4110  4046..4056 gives 0.91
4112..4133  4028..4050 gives 1.12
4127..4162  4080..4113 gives 0.93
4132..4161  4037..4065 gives 0.92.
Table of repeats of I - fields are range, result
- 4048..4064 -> 39.11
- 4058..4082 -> 37.54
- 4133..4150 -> 31.17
